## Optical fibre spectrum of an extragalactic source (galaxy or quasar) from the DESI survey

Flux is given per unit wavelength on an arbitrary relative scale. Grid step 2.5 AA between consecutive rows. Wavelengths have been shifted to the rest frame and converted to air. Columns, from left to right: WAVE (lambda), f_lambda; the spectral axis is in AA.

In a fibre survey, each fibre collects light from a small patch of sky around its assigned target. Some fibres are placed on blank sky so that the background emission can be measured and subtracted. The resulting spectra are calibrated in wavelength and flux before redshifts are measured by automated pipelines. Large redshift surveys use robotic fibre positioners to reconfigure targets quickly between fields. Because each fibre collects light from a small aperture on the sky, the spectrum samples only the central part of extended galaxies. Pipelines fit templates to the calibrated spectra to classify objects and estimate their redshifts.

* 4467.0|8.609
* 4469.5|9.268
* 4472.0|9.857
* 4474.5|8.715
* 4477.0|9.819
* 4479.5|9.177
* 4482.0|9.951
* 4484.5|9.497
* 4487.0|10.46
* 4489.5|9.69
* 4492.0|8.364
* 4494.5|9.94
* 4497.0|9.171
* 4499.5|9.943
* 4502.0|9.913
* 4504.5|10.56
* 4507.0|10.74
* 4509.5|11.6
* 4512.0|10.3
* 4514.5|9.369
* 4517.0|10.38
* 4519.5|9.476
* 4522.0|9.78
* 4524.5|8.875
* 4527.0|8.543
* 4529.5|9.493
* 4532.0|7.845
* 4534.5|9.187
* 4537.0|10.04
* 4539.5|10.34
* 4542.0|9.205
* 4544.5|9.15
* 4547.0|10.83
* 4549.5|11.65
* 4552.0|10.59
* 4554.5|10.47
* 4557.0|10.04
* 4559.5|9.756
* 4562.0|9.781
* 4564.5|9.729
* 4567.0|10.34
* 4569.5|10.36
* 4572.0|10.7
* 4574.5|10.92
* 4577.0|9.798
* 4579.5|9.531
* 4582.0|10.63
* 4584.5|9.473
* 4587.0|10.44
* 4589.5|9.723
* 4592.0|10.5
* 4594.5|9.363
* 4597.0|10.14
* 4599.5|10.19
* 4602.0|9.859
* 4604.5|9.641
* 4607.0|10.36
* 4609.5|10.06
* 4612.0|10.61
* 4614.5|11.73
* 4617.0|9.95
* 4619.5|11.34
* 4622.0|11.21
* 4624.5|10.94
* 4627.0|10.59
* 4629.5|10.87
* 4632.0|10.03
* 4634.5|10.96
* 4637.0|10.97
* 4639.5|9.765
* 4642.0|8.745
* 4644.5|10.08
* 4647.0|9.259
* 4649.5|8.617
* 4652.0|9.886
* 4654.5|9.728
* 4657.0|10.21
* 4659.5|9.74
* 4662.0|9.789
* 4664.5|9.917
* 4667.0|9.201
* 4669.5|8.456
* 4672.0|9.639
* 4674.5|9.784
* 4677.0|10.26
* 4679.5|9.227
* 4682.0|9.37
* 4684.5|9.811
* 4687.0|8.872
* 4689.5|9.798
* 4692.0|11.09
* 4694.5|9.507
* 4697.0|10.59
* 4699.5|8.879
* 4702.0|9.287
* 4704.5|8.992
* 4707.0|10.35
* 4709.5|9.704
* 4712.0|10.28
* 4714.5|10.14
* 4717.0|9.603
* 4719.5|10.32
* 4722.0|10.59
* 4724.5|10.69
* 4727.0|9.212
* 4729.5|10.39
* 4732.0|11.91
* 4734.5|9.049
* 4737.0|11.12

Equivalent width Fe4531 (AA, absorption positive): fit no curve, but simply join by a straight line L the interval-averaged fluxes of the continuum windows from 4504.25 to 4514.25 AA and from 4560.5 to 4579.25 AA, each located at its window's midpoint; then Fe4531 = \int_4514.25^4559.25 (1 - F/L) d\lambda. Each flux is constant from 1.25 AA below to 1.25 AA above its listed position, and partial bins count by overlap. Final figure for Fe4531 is 3.0 AA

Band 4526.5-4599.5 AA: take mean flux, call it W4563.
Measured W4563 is 9.97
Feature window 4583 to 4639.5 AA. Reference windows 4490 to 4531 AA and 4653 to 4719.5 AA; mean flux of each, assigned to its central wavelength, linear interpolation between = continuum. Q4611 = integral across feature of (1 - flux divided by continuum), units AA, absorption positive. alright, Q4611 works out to -3.8 AA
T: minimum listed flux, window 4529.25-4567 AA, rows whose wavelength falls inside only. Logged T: 7.845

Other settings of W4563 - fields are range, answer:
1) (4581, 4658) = 10.2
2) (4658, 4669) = 9.59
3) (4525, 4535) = 8.74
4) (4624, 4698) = 9.84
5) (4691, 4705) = 9.74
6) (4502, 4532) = 9.83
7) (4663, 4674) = 9.35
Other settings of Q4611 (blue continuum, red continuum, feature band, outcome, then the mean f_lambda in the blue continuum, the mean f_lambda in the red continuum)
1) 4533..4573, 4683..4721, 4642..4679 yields 1.2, 10.1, 9.82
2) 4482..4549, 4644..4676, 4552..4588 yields -1.8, 9.74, 9.56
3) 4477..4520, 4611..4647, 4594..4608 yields 0.6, 9.92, 10.5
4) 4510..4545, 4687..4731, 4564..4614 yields -2.6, 9.48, 9.95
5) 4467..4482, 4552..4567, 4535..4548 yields 0.1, 9.35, 10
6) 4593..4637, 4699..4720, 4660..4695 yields 1.3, 10.5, 9.74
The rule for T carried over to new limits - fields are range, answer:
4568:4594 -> 9.473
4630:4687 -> 8.456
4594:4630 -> 9.363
